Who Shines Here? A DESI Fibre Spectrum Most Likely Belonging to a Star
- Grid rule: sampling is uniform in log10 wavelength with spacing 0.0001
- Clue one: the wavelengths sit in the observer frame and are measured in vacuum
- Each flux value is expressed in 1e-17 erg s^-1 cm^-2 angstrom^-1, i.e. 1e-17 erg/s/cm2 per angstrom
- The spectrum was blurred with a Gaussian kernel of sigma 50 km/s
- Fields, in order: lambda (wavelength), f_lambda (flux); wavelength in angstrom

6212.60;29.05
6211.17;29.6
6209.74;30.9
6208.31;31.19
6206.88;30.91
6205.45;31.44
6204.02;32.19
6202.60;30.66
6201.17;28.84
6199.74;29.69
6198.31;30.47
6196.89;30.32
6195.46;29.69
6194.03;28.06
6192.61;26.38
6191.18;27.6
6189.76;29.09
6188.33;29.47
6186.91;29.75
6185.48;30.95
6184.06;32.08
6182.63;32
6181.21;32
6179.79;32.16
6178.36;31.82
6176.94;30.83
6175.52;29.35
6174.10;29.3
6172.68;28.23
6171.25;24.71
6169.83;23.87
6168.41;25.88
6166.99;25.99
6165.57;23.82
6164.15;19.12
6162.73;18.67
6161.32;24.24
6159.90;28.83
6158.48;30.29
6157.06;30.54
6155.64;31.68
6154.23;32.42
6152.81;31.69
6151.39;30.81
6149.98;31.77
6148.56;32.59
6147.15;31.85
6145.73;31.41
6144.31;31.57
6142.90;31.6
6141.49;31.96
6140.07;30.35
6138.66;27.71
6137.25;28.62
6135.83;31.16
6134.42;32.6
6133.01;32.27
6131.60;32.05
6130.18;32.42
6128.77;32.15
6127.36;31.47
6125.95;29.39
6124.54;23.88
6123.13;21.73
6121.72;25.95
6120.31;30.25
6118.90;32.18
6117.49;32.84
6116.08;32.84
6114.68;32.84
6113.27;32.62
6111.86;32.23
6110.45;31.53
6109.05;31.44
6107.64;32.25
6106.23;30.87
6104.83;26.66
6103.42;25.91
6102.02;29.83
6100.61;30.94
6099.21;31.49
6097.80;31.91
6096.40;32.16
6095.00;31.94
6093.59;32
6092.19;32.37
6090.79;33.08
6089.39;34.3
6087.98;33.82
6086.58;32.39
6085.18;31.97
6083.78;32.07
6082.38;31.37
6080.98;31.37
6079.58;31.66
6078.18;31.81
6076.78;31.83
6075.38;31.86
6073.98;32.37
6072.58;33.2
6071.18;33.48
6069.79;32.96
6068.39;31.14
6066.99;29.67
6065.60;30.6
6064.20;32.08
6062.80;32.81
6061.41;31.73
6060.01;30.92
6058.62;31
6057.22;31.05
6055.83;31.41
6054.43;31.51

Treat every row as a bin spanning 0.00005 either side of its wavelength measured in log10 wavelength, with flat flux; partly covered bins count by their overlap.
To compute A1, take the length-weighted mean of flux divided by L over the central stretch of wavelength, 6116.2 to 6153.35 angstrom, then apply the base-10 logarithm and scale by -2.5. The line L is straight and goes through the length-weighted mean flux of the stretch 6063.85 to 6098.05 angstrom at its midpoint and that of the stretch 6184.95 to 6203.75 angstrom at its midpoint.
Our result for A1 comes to 0.01 mag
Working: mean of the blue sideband 32.1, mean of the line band 30.5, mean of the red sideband 29.4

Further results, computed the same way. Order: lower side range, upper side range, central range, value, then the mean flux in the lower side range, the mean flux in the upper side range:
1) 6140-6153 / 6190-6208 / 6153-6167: 0.164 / 31.6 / 29.7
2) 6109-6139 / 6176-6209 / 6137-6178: 0.065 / 30.5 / 30.3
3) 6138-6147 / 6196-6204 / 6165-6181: 0.094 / 30.8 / 30.2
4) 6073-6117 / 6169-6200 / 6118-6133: 0.057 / 31.7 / 29.4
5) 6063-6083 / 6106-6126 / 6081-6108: -0.014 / 31.8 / 30.2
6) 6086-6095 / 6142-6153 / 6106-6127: 0.075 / 32.9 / 31.7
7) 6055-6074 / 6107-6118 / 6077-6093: -0.013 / 31.7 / 32.3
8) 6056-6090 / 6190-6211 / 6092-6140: 0.026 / 32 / 29.9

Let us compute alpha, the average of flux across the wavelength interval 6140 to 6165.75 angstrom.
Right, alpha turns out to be 29.3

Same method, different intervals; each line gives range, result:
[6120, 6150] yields 30.2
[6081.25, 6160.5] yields 31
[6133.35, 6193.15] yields 29.2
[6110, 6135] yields 30.6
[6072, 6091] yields 32.3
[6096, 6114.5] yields 30.8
